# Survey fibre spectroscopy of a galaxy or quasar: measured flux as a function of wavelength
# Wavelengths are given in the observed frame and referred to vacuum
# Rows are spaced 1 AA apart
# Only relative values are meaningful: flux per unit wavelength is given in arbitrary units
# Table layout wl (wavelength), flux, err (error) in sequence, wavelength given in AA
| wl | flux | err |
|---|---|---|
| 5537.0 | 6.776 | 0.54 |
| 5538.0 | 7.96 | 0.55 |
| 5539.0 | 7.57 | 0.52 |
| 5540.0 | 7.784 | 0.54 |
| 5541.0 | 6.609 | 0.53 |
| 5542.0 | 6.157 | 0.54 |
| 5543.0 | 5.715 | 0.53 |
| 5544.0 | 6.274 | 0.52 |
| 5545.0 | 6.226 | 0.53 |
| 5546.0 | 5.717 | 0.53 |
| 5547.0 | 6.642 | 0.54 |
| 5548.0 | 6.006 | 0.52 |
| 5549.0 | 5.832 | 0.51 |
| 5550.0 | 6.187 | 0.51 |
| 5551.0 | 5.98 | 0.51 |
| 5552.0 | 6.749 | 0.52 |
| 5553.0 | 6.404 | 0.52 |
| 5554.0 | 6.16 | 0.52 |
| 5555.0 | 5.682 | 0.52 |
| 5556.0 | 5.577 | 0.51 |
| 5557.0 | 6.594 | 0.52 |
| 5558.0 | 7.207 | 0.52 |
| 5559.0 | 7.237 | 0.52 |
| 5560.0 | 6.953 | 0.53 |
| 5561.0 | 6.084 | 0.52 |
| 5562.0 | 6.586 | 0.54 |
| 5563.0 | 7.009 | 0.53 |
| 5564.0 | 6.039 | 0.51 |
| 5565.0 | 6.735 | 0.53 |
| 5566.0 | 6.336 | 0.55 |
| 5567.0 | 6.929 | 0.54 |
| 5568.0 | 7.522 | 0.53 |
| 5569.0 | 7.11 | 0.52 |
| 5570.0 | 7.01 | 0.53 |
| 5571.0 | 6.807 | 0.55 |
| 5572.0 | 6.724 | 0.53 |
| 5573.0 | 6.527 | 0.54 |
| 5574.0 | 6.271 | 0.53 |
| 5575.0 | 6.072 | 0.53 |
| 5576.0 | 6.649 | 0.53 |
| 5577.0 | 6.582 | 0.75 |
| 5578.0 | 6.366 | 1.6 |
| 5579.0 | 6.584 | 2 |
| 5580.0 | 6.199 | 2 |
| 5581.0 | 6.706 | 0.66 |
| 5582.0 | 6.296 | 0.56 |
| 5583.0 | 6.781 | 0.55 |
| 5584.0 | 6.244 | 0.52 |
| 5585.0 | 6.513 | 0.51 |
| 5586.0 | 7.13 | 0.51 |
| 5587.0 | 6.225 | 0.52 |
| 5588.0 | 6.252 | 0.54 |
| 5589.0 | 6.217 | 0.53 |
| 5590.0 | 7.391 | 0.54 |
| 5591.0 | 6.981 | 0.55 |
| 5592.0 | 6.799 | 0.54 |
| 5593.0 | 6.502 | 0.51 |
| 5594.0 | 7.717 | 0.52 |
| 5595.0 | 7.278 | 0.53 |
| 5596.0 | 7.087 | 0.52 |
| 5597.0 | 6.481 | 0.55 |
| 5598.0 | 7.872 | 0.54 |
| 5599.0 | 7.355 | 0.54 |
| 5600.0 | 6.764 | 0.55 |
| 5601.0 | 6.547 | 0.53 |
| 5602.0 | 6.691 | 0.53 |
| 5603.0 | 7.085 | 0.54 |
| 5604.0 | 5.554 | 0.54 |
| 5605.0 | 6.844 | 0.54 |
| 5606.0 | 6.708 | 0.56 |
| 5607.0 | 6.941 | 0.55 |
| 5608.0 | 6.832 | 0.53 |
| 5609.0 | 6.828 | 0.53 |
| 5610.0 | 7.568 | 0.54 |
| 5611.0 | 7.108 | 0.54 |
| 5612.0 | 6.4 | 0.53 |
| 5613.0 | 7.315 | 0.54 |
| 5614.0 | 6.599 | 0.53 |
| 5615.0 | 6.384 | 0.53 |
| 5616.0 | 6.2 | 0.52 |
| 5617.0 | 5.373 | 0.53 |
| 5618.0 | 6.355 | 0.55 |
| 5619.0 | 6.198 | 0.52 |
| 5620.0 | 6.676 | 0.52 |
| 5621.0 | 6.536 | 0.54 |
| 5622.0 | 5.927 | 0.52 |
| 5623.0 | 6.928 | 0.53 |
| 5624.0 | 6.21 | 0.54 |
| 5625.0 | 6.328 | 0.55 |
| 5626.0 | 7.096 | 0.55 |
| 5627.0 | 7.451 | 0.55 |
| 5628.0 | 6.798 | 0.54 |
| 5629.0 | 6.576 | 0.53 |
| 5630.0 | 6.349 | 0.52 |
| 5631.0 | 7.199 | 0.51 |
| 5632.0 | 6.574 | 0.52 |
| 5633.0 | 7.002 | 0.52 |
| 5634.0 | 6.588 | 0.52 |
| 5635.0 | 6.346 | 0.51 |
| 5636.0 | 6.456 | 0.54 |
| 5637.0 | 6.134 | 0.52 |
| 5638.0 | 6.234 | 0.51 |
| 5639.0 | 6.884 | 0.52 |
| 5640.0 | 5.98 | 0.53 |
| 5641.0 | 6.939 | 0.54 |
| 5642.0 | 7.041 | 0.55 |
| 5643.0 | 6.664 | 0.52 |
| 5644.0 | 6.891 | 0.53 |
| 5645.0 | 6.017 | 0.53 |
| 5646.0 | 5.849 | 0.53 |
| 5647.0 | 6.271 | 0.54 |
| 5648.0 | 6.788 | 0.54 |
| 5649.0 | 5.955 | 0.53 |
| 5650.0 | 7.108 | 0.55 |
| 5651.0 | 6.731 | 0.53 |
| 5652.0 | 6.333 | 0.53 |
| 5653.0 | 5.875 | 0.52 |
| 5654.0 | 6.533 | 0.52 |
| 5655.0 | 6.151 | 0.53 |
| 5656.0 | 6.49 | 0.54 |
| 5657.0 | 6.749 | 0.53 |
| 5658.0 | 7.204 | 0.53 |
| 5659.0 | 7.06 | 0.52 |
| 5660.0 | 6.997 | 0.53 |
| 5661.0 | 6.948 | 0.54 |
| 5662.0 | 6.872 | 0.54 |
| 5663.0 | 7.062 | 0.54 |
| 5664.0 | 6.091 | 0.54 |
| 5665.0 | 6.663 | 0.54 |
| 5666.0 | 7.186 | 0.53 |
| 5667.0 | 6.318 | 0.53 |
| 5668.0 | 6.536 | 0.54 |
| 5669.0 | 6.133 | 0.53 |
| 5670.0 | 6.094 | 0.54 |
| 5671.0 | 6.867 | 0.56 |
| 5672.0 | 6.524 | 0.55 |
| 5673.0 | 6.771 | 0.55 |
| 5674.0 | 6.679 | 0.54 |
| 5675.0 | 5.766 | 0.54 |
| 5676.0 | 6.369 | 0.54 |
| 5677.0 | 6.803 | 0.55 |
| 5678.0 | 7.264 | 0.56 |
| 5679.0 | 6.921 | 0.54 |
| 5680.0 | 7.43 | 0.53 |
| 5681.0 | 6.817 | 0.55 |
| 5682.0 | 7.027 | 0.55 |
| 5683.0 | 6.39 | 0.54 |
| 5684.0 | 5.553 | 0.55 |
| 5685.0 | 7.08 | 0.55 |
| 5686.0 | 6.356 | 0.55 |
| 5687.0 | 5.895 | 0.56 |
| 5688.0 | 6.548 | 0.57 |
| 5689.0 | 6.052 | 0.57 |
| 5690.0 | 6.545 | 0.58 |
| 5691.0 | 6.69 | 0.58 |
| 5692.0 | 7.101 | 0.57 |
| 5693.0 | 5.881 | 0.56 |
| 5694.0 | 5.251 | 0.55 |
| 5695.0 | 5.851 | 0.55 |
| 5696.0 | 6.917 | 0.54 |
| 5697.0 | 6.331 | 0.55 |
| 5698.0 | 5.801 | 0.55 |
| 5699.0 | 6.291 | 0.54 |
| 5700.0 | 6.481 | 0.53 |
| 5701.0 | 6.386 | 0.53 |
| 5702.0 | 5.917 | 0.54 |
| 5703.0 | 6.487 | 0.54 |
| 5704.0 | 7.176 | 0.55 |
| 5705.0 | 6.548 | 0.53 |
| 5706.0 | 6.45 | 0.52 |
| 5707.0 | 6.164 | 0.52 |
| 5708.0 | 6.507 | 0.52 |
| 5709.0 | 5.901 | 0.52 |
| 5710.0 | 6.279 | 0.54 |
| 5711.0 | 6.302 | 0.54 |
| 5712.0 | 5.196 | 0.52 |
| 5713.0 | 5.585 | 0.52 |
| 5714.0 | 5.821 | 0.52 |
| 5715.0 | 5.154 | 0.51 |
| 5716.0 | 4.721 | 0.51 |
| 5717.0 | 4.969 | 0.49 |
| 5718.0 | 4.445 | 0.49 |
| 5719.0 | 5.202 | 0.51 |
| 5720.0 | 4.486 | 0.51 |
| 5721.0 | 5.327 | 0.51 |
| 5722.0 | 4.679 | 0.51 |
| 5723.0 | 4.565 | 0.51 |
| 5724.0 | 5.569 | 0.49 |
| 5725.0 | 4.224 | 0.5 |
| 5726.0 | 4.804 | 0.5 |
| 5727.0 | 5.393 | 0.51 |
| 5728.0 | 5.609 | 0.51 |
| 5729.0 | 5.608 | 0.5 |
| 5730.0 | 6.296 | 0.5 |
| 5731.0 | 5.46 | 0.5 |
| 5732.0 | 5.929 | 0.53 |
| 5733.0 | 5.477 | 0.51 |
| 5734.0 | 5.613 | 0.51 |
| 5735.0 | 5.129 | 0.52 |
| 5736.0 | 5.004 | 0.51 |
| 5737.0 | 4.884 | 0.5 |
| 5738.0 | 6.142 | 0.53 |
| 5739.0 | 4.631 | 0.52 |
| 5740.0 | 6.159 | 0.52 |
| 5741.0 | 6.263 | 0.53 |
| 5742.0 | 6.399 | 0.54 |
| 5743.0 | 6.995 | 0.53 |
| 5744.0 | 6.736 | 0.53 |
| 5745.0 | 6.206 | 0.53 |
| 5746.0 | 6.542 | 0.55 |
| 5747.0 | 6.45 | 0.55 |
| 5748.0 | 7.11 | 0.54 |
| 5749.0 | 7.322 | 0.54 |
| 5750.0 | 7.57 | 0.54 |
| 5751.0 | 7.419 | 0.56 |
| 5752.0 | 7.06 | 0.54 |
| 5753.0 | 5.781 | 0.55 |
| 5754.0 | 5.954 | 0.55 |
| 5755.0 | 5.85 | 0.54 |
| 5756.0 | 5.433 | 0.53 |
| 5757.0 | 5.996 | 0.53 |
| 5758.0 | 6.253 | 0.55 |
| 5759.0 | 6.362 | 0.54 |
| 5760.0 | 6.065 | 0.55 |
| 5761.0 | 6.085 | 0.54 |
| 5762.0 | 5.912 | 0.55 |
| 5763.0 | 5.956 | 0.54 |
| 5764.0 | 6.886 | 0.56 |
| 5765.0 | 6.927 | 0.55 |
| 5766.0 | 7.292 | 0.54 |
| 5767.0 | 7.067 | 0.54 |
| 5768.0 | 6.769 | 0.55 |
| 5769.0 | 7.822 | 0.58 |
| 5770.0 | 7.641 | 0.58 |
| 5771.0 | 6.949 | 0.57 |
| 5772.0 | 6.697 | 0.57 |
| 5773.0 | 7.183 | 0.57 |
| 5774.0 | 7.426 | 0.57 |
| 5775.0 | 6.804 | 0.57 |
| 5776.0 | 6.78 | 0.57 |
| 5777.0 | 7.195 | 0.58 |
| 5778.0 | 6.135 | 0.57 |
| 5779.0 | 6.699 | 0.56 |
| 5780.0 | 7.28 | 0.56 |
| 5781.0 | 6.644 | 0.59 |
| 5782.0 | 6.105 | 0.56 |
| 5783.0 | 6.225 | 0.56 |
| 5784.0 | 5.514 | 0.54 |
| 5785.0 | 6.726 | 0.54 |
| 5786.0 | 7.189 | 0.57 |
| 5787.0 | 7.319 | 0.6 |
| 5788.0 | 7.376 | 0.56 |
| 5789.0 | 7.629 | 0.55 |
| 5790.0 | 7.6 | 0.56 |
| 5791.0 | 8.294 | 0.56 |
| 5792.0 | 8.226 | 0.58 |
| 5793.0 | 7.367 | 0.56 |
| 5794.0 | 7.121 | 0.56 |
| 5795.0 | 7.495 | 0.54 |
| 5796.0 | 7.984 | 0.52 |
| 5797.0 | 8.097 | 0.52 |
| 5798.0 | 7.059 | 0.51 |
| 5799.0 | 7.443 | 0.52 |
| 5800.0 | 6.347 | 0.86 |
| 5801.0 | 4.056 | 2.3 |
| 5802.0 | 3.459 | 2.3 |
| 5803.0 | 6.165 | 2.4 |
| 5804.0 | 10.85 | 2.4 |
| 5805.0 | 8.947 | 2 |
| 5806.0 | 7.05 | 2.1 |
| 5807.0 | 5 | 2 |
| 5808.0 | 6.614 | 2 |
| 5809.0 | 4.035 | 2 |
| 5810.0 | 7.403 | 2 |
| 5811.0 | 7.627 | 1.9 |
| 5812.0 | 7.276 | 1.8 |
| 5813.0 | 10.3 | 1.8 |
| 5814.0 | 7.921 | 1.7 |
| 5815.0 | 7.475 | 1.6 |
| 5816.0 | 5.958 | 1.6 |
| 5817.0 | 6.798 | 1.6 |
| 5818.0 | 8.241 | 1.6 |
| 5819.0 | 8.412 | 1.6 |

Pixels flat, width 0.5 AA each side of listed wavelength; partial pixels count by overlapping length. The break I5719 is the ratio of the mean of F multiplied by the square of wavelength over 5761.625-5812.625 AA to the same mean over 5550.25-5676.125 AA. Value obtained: 1.1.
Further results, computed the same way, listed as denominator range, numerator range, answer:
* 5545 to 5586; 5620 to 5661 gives 1.04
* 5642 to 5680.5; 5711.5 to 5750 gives 0.87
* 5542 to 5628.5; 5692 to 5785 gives 0.98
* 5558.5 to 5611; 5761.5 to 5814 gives 1.12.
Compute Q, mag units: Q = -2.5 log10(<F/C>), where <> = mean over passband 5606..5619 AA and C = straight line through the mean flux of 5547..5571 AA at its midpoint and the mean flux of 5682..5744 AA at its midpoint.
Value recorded -0.06 mag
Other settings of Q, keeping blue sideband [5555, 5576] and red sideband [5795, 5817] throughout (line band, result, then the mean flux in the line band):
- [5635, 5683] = 0.03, 6.6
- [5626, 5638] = 0.01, 6.68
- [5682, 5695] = 0.09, 6.29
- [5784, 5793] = -0.07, 7.42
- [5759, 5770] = 0.04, 6.71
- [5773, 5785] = 0.05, 6.65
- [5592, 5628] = 0.00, 6.74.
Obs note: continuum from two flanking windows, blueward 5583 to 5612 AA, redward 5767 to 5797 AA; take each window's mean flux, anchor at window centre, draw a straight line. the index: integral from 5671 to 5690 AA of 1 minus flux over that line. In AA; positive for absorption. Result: 1.1 AA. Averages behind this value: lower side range 6.83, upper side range 7.13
